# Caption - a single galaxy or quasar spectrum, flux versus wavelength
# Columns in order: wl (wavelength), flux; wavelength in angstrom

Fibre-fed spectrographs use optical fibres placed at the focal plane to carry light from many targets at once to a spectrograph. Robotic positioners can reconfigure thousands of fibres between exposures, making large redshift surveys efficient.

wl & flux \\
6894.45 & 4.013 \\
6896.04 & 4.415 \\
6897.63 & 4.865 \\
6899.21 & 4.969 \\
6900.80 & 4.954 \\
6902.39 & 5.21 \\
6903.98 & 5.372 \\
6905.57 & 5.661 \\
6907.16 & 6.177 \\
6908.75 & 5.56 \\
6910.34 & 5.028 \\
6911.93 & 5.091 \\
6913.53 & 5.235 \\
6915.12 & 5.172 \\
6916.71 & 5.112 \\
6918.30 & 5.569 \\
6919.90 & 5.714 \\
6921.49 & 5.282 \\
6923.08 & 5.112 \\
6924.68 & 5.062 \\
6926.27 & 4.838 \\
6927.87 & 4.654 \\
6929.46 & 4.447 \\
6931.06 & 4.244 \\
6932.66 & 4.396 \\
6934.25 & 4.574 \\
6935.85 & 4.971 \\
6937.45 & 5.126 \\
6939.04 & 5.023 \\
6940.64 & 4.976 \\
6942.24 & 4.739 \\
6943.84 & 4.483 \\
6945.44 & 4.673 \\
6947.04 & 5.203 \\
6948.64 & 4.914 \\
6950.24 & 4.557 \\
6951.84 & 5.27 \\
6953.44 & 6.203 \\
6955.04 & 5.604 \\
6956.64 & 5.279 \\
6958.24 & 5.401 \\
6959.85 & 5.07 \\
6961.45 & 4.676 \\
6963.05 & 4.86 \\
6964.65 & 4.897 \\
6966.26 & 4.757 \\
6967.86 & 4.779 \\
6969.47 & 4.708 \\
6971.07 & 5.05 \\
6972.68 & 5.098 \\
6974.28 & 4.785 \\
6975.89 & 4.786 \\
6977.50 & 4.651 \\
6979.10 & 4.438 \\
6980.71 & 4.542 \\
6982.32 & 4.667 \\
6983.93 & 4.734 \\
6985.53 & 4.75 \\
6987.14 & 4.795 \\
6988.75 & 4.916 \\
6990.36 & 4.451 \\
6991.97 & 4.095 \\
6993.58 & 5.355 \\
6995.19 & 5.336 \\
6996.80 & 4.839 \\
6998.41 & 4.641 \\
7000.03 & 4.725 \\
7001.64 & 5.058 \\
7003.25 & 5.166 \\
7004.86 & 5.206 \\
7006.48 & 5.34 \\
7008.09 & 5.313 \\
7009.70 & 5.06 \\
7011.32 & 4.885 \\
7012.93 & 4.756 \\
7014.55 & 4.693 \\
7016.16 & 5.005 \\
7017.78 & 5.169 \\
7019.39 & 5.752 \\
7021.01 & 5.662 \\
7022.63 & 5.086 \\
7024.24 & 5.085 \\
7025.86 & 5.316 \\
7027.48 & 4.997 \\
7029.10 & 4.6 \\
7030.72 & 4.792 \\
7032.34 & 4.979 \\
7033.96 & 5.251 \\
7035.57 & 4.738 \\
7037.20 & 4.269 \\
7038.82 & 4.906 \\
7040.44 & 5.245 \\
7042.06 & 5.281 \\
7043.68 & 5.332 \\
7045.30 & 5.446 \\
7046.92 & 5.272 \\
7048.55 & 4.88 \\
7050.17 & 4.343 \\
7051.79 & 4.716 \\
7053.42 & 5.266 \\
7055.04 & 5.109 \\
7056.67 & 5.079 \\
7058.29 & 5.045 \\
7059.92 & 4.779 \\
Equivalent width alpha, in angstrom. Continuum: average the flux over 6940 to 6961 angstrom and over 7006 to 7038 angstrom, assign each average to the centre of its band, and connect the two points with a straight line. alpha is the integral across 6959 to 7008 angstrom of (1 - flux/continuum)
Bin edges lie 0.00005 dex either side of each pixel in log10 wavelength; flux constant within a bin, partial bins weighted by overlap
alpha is 2.1 angstrom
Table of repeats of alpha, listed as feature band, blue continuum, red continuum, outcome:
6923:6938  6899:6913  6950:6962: 1.71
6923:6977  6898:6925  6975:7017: 1.95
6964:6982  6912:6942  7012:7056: 0.83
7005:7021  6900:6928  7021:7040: -0.45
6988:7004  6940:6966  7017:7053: 0.61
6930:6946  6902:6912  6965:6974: 1.42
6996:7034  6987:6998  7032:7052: -1.23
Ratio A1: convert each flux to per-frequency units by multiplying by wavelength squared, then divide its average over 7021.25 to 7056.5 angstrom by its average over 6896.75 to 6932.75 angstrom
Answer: 1.01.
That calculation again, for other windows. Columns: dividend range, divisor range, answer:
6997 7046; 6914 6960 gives 1.03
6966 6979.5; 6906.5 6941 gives 0.96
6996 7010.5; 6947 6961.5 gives 0.97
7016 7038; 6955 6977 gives 1.04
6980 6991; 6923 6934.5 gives 1.03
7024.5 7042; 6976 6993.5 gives 1.08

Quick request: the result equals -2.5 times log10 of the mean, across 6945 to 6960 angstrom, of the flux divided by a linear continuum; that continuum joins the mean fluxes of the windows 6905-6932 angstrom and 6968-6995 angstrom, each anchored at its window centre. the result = -0.06 mag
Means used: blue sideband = 5.16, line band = 5.24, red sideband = 4.75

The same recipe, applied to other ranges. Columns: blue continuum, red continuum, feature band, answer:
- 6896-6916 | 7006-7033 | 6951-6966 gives -0.013 mag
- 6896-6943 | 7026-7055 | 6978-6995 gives 0.070 mag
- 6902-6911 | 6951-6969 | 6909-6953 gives 0.083 mag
